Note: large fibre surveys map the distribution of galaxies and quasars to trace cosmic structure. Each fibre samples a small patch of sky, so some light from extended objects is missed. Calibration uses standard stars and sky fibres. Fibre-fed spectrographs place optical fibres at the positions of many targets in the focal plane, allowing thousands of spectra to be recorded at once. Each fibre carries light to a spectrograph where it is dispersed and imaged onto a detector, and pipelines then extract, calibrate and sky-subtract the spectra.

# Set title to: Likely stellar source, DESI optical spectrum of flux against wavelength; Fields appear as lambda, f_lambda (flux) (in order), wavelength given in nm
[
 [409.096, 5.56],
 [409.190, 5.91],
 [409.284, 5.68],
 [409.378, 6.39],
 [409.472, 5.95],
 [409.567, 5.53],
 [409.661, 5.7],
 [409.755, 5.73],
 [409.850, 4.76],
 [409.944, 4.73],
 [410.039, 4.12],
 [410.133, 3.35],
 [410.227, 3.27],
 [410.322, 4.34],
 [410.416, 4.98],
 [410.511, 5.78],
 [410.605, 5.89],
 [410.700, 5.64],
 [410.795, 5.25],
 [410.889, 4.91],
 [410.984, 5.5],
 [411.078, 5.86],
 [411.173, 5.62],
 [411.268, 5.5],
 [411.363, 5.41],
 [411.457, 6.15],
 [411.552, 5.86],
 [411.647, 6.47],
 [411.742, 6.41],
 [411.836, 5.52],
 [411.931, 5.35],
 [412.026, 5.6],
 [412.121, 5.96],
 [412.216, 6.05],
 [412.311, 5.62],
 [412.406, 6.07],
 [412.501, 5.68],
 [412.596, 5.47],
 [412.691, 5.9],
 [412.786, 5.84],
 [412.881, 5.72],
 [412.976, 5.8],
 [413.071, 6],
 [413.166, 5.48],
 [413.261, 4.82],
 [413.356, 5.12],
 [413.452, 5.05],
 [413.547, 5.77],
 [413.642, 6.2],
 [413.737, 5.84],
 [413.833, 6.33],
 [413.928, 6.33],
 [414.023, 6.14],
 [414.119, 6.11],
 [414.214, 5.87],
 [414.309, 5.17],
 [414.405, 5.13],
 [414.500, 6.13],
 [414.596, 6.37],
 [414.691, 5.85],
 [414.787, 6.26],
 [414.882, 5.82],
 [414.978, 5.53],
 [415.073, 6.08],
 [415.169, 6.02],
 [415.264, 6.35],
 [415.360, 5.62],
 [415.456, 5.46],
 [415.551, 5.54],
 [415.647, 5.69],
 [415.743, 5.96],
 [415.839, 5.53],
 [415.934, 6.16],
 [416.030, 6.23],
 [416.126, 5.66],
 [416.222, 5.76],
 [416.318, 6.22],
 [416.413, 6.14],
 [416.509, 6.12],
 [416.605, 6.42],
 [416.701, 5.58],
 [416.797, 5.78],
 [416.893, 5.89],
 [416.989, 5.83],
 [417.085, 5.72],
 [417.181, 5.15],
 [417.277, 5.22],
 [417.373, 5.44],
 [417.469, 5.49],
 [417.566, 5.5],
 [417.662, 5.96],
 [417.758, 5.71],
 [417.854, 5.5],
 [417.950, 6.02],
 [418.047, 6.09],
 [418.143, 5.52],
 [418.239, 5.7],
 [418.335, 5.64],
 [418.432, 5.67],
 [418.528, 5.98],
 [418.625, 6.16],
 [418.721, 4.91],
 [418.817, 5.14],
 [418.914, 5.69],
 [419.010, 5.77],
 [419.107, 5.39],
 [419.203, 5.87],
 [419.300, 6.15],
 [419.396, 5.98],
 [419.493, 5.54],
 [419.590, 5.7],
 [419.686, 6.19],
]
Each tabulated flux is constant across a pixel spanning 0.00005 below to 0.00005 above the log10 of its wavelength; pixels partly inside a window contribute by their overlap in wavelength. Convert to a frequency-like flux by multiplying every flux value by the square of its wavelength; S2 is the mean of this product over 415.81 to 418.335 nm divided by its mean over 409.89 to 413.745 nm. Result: 1.1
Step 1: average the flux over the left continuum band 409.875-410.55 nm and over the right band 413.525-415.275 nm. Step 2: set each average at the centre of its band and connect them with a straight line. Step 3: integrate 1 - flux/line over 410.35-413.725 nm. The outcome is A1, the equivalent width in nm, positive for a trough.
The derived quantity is -0.42 nm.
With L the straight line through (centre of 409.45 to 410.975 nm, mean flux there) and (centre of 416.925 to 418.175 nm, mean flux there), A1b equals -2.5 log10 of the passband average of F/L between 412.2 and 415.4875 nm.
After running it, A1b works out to -0.10 mag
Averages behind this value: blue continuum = 4.99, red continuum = 5.63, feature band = 5.8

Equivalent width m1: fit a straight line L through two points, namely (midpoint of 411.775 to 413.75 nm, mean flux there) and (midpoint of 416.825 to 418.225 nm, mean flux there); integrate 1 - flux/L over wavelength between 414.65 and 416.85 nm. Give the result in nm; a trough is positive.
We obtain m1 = -0.10 nm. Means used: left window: 5.66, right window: 5.65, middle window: 5.9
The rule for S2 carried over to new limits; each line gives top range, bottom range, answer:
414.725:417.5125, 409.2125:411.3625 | 1.15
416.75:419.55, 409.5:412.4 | 1.09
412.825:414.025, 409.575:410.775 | 1.19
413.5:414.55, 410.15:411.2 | 1.17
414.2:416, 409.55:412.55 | 1.10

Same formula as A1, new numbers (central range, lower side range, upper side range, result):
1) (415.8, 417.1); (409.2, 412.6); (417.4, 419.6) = -0.07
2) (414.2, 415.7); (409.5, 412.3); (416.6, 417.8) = -0.07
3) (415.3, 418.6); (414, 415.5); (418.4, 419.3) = -0.01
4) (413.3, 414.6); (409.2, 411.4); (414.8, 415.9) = -0.04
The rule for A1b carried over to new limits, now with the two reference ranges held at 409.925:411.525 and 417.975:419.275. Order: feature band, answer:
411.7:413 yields -0.11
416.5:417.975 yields -0.02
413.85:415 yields -0.11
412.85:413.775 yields -0.06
